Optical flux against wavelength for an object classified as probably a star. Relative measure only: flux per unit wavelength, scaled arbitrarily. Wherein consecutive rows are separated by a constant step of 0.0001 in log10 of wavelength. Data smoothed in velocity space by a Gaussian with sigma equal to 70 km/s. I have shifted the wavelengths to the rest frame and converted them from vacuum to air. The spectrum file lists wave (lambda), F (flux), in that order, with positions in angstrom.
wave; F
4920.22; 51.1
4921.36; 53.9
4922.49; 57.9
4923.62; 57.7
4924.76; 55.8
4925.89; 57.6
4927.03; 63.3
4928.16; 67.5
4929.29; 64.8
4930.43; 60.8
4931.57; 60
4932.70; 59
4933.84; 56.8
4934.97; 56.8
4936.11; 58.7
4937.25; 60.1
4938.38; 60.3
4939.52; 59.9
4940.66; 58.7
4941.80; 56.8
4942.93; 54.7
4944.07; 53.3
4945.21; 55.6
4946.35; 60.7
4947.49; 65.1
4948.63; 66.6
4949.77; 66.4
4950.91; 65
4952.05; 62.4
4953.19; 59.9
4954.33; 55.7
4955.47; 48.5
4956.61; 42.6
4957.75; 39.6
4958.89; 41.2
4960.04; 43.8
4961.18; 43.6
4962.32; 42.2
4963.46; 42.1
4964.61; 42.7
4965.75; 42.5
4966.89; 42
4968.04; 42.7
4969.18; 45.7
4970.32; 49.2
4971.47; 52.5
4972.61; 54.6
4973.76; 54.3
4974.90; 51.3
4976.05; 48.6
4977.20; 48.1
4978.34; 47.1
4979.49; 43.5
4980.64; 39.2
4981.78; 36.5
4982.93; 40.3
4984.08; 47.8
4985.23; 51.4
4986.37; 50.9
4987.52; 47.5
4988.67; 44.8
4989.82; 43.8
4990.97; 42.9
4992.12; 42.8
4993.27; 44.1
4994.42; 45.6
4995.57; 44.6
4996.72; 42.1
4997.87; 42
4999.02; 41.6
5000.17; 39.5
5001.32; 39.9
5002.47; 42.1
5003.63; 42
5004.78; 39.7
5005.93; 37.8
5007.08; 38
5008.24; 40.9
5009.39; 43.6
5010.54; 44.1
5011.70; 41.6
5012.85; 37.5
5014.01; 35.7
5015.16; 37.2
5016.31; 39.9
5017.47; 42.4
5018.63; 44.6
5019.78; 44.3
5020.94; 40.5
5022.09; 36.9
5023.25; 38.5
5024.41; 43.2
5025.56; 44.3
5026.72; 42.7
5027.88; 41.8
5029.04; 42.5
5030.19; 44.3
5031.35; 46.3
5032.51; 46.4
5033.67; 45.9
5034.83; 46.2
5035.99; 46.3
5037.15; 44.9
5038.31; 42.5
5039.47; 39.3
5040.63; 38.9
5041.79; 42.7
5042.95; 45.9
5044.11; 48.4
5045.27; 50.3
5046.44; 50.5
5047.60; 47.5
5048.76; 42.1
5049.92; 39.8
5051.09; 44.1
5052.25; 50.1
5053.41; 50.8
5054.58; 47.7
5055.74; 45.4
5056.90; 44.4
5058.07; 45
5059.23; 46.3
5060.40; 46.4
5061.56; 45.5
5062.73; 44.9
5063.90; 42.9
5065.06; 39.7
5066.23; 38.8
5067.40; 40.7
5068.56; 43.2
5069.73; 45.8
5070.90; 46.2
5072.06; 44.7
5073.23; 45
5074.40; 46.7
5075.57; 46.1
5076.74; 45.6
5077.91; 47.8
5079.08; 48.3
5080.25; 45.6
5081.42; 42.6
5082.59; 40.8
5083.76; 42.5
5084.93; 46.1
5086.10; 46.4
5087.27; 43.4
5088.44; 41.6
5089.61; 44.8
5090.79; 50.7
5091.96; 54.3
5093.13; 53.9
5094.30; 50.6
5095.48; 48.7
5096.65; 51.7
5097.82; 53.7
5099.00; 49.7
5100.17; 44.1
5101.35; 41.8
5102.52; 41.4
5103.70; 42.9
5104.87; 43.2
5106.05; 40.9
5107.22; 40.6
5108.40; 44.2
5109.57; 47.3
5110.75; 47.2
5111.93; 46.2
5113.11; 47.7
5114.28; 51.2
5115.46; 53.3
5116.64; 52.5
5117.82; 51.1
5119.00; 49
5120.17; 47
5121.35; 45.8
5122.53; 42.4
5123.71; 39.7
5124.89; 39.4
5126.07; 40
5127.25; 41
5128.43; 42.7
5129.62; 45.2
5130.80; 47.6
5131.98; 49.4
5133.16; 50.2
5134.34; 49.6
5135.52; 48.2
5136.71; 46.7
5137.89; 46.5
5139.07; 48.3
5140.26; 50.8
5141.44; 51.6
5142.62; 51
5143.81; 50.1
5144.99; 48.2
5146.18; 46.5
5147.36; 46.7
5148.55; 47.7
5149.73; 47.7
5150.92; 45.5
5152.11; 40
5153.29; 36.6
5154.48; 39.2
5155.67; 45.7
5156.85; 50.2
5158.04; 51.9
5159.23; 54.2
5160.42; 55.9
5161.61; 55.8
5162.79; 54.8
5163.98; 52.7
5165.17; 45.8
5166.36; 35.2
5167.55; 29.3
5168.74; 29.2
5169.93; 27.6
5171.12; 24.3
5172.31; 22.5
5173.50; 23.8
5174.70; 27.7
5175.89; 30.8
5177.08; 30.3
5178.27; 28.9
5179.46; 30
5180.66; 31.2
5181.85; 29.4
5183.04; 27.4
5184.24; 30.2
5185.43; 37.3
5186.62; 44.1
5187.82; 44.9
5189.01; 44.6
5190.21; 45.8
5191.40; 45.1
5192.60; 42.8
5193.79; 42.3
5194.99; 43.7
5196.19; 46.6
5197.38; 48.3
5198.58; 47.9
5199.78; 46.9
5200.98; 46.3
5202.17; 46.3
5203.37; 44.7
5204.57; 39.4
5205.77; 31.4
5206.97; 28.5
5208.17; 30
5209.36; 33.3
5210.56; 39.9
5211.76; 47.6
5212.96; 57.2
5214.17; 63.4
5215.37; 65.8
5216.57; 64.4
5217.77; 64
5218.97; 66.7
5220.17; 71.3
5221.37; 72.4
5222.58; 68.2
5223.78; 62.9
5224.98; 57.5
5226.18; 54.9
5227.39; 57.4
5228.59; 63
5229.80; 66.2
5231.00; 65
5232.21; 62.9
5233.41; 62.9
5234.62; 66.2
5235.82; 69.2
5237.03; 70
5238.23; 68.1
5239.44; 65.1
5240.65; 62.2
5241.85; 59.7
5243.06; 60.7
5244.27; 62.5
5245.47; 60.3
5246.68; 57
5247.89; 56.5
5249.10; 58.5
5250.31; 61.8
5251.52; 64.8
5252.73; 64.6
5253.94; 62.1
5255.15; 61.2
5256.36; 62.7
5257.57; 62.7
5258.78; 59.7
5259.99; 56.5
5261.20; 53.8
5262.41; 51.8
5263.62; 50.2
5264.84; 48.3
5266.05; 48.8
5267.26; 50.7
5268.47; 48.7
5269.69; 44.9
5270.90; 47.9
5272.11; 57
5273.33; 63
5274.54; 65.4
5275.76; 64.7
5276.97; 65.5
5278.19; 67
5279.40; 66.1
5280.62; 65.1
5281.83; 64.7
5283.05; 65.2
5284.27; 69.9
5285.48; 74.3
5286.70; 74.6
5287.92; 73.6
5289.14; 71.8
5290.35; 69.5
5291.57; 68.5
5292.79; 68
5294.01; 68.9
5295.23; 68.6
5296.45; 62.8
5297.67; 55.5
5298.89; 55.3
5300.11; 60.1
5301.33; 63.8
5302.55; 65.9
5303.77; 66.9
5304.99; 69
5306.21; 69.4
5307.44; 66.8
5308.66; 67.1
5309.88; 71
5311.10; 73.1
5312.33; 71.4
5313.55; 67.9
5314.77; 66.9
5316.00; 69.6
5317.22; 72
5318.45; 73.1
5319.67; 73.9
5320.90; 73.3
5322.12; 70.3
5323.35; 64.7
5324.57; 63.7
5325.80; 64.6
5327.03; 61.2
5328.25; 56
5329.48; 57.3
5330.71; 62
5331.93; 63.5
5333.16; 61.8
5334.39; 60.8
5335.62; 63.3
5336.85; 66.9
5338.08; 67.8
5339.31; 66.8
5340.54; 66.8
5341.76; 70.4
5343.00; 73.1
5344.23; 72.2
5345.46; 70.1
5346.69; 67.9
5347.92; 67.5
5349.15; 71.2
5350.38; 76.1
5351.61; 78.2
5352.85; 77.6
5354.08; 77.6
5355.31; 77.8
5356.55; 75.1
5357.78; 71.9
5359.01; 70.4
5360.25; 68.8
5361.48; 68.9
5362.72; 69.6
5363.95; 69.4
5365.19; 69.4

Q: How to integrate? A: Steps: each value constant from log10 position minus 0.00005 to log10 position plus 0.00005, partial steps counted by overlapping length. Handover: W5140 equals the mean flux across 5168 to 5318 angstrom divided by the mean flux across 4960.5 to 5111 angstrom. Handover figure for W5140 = 1.25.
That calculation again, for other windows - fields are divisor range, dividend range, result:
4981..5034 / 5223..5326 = 1.50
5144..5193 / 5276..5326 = 1.71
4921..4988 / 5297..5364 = 1.29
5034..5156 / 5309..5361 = 1.50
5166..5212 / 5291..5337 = 1.81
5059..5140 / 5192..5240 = 1.19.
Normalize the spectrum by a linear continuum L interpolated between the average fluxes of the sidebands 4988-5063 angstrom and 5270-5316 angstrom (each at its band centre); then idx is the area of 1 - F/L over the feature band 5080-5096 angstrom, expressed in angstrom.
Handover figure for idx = 0.7 angstrom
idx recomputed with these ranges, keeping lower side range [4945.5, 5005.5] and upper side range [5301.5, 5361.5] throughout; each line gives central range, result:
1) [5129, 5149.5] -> 3.1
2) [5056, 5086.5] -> 4.9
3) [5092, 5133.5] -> 6.8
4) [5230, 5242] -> -0.5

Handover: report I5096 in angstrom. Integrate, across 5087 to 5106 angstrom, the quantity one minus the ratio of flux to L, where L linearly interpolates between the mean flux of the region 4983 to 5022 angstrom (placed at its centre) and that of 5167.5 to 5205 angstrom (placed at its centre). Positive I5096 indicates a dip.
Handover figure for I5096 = -3.6 angstrom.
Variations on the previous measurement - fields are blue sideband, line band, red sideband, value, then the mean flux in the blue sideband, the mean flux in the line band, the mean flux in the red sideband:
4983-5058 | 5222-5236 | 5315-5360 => -0.63 angstrom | 43.5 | 62.9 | 68.8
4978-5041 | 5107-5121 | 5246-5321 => 0.63 angstrom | 42.6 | 48.3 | 63.5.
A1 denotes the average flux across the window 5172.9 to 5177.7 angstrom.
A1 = 28.1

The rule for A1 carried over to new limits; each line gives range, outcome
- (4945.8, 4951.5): 64.7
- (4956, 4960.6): 41.8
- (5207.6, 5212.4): 38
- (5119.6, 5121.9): 46.4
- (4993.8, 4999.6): 43.2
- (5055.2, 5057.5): 44.9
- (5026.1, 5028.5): 42.2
